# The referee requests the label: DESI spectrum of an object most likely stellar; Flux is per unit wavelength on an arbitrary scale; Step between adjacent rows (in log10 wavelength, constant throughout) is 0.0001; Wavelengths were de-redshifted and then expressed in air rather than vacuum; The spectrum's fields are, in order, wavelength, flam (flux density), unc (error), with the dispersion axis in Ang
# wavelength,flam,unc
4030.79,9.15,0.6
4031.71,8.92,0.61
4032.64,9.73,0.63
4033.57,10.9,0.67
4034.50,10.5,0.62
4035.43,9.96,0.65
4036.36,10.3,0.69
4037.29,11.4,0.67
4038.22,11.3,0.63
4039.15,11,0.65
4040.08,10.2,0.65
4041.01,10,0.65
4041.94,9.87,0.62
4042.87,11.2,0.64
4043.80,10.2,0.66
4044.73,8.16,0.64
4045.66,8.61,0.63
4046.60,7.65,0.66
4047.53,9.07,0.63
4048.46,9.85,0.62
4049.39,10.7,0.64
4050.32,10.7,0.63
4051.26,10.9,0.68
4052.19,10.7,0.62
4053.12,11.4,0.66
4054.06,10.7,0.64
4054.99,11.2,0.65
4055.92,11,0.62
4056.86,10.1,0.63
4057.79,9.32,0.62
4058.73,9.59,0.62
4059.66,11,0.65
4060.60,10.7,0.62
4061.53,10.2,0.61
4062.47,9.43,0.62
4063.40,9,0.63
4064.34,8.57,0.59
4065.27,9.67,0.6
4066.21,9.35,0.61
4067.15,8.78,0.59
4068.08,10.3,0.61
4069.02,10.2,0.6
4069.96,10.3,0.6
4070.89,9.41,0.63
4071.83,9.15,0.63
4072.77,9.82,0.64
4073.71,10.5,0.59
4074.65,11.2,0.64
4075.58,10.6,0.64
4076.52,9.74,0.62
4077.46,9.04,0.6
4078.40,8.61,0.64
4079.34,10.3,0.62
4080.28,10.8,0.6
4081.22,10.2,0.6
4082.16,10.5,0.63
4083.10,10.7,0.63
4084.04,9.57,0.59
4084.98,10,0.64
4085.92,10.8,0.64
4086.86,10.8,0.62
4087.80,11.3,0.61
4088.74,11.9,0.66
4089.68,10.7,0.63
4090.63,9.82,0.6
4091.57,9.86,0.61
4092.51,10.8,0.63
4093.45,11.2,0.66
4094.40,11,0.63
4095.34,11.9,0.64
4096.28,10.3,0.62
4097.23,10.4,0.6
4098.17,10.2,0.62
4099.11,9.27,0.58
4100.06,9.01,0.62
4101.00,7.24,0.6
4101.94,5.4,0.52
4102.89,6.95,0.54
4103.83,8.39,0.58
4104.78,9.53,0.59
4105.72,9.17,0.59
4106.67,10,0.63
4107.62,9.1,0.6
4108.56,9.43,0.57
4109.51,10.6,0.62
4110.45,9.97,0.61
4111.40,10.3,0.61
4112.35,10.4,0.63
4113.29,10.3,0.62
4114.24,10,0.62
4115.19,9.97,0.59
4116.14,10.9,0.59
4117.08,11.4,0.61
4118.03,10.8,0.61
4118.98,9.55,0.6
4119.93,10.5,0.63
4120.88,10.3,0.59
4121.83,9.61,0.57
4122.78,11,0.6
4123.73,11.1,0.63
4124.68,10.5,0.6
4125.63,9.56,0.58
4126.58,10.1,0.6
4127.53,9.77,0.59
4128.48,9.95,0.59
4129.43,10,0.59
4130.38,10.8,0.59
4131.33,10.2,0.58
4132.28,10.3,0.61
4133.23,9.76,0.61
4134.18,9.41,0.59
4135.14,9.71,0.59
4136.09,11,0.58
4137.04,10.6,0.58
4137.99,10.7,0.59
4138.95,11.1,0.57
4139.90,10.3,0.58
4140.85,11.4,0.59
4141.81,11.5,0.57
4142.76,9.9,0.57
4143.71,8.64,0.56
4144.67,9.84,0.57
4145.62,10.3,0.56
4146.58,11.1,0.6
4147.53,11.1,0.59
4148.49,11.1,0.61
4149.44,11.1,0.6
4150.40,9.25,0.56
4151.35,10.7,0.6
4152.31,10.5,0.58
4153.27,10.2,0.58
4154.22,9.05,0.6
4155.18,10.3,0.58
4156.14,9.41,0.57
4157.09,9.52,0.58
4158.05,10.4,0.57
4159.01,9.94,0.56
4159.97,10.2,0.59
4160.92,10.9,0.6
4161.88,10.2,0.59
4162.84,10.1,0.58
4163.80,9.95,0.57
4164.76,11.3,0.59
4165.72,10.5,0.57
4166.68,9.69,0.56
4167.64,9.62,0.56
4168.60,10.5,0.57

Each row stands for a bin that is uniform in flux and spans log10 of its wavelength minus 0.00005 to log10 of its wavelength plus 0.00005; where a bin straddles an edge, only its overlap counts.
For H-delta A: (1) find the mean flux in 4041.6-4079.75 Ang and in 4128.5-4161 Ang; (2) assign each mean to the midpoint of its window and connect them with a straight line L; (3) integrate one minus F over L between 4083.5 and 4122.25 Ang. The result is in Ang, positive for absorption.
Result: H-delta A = 0.53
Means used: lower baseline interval 9.92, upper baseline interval 10.3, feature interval 9.97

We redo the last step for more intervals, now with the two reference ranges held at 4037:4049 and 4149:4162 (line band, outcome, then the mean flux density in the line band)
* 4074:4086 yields -0.2 Ang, 10.1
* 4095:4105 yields 1.1 Ang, 8.91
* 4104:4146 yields -0.6 Ang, 10.2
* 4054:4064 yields -0.3 Ang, 10.2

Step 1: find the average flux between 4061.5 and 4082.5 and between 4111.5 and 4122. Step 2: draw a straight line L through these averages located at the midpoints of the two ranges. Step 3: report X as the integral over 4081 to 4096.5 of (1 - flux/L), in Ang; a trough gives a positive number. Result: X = -1.04 Ang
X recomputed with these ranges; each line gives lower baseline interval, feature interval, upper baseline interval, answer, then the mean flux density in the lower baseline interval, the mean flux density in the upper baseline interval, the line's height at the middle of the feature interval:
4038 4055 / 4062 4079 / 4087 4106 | 0.5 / 10.1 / 9.74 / 9.95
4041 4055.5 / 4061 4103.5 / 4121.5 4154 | 1.2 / 10.1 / 10.4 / 10.2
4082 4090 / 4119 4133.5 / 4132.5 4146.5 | 0.3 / 10.7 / 10.3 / 10.4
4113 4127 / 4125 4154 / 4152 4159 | -0.6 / 10.4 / 9.9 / 10.1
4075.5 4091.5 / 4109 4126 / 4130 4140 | -0.1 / 10.3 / 10.4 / 10.3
